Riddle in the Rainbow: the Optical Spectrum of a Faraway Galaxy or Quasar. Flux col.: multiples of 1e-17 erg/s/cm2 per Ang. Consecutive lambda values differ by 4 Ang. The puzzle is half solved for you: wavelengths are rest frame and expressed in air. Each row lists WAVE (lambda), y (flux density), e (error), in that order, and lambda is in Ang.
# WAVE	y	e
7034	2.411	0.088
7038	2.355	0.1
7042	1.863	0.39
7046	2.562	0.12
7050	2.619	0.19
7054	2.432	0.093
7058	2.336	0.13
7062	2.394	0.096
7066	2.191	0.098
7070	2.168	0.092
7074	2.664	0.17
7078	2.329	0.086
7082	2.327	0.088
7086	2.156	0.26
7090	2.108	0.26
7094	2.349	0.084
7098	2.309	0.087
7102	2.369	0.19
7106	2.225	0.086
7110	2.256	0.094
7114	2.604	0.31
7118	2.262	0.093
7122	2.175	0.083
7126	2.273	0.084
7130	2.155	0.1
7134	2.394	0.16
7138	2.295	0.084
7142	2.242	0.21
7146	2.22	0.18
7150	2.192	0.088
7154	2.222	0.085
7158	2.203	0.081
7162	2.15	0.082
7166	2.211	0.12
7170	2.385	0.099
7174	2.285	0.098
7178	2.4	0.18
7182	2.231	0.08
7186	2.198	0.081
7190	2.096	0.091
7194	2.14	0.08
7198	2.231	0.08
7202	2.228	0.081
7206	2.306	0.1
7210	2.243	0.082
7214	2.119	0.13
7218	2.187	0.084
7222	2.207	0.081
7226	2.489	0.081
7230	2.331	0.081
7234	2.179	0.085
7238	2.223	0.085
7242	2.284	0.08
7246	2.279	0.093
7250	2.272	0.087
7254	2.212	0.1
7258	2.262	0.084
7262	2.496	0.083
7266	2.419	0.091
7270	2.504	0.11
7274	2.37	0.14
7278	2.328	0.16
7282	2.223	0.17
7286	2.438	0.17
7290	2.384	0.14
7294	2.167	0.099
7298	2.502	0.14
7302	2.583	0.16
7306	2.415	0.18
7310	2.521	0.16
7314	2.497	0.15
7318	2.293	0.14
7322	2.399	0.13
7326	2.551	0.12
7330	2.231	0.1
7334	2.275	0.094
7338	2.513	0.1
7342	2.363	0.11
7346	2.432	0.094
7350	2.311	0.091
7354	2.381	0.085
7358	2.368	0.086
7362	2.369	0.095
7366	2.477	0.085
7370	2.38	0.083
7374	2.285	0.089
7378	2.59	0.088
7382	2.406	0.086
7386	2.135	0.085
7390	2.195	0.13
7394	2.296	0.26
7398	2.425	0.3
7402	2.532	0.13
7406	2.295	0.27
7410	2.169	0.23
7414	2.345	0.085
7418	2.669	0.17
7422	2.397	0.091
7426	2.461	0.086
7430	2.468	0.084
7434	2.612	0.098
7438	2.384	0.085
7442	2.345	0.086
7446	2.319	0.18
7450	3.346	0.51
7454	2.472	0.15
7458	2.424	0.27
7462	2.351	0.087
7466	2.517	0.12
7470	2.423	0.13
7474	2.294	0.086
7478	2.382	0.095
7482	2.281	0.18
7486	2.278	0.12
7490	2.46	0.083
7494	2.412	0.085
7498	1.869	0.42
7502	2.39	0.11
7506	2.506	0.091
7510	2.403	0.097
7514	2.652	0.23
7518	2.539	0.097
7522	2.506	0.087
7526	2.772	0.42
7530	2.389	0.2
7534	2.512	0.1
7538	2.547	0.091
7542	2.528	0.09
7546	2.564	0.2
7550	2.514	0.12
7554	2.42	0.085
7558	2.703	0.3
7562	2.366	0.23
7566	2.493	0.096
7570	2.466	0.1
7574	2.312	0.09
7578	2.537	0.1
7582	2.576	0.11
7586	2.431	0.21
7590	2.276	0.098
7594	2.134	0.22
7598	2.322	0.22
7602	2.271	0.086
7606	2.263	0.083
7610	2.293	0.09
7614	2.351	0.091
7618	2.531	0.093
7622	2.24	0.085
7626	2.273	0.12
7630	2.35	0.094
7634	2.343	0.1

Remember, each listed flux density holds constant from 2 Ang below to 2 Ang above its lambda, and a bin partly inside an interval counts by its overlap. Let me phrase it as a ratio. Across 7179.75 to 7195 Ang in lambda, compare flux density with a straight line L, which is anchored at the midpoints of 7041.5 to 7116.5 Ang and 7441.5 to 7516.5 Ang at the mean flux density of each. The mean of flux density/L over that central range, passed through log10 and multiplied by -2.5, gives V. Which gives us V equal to 0.092 mag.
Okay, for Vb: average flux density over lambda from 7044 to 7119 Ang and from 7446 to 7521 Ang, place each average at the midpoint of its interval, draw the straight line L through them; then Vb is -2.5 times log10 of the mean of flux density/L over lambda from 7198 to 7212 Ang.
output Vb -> 0.06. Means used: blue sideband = 2.35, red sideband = 2.44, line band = 2.25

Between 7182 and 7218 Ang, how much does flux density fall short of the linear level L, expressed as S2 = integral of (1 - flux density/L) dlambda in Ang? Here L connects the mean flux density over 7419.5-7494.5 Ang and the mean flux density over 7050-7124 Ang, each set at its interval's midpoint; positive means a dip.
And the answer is 2.5 Ang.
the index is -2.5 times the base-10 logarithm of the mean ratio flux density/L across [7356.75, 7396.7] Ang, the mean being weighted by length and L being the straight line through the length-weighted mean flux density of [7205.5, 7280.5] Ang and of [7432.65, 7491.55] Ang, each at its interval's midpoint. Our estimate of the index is 0.02 mag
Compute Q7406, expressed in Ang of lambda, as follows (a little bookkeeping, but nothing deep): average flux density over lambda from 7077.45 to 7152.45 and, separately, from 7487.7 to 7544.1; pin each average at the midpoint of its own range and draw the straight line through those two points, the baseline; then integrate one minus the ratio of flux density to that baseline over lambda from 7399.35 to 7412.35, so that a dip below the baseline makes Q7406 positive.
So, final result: 0.4 Ang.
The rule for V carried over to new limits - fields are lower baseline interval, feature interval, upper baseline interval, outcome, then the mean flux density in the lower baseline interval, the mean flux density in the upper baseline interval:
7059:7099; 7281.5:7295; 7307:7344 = 0.031 mag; 2.3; 2.41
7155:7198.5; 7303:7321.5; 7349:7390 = -0.052 mag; 2.23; 2.36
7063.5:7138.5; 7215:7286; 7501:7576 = 0.027 mag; 2.3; 2.51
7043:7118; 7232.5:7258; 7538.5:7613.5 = 0.059 mag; 2.35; 2.42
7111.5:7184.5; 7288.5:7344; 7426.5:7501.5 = -0.025 mag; 2.27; 2.42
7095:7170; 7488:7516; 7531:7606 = 0.012 mag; 2.27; 2.44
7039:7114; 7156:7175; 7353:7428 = 0.044 mag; 2.32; 2.38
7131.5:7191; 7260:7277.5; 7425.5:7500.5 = -0.057 mag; 2.25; 2.43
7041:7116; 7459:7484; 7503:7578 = 0.048 mag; 2.34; 2.51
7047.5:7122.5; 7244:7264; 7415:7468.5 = 0.054 mag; 2.33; 2.52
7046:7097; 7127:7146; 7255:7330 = 0.046 mag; 2.35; 2.4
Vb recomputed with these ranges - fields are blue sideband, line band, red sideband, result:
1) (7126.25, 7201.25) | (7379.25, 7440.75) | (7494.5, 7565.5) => 0.006 mag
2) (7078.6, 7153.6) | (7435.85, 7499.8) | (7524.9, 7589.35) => 0.018 mag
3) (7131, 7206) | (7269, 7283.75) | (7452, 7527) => -0.023 mag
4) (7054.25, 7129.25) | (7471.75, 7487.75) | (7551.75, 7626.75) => 0.026 mag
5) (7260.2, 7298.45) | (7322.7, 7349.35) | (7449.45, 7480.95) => 0.009 mag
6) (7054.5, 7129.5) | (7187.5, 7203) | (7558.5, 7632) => 0.071 mag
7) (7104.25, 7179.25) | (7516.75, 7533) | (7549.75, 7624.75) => -0.078 mag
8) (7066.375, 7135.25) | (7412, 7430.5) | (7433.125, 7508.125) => -0.028 mag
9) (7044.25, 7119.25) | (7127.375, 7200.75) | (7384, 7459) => 0.064 mag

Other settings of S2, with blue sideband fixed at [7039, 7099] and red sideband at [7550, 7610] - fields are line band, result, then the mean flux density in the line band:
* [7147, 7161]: 0.8 Ang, 2.2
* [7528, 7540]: -0.5 Ang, 2.48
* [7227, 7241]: 0.5 Ang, 2.26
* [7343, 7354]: 0.0 Ang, 2.37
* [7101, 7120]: -0.1 Ang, 2.34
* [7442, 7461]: -1.7 Ang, 2.59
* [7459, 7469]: -0.2 Ang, 2.43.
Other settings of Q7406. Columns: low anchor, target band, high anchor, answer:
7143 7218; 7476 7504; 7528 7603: 1.2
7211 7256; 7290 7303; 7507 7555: -0.5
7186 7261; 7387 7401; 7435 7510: 0.3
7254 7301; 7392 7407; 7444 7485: 0.3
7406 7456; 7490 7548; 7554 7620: -0.8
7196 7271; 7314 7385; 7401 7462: 0.3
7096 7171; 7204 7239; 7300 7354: 1.2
